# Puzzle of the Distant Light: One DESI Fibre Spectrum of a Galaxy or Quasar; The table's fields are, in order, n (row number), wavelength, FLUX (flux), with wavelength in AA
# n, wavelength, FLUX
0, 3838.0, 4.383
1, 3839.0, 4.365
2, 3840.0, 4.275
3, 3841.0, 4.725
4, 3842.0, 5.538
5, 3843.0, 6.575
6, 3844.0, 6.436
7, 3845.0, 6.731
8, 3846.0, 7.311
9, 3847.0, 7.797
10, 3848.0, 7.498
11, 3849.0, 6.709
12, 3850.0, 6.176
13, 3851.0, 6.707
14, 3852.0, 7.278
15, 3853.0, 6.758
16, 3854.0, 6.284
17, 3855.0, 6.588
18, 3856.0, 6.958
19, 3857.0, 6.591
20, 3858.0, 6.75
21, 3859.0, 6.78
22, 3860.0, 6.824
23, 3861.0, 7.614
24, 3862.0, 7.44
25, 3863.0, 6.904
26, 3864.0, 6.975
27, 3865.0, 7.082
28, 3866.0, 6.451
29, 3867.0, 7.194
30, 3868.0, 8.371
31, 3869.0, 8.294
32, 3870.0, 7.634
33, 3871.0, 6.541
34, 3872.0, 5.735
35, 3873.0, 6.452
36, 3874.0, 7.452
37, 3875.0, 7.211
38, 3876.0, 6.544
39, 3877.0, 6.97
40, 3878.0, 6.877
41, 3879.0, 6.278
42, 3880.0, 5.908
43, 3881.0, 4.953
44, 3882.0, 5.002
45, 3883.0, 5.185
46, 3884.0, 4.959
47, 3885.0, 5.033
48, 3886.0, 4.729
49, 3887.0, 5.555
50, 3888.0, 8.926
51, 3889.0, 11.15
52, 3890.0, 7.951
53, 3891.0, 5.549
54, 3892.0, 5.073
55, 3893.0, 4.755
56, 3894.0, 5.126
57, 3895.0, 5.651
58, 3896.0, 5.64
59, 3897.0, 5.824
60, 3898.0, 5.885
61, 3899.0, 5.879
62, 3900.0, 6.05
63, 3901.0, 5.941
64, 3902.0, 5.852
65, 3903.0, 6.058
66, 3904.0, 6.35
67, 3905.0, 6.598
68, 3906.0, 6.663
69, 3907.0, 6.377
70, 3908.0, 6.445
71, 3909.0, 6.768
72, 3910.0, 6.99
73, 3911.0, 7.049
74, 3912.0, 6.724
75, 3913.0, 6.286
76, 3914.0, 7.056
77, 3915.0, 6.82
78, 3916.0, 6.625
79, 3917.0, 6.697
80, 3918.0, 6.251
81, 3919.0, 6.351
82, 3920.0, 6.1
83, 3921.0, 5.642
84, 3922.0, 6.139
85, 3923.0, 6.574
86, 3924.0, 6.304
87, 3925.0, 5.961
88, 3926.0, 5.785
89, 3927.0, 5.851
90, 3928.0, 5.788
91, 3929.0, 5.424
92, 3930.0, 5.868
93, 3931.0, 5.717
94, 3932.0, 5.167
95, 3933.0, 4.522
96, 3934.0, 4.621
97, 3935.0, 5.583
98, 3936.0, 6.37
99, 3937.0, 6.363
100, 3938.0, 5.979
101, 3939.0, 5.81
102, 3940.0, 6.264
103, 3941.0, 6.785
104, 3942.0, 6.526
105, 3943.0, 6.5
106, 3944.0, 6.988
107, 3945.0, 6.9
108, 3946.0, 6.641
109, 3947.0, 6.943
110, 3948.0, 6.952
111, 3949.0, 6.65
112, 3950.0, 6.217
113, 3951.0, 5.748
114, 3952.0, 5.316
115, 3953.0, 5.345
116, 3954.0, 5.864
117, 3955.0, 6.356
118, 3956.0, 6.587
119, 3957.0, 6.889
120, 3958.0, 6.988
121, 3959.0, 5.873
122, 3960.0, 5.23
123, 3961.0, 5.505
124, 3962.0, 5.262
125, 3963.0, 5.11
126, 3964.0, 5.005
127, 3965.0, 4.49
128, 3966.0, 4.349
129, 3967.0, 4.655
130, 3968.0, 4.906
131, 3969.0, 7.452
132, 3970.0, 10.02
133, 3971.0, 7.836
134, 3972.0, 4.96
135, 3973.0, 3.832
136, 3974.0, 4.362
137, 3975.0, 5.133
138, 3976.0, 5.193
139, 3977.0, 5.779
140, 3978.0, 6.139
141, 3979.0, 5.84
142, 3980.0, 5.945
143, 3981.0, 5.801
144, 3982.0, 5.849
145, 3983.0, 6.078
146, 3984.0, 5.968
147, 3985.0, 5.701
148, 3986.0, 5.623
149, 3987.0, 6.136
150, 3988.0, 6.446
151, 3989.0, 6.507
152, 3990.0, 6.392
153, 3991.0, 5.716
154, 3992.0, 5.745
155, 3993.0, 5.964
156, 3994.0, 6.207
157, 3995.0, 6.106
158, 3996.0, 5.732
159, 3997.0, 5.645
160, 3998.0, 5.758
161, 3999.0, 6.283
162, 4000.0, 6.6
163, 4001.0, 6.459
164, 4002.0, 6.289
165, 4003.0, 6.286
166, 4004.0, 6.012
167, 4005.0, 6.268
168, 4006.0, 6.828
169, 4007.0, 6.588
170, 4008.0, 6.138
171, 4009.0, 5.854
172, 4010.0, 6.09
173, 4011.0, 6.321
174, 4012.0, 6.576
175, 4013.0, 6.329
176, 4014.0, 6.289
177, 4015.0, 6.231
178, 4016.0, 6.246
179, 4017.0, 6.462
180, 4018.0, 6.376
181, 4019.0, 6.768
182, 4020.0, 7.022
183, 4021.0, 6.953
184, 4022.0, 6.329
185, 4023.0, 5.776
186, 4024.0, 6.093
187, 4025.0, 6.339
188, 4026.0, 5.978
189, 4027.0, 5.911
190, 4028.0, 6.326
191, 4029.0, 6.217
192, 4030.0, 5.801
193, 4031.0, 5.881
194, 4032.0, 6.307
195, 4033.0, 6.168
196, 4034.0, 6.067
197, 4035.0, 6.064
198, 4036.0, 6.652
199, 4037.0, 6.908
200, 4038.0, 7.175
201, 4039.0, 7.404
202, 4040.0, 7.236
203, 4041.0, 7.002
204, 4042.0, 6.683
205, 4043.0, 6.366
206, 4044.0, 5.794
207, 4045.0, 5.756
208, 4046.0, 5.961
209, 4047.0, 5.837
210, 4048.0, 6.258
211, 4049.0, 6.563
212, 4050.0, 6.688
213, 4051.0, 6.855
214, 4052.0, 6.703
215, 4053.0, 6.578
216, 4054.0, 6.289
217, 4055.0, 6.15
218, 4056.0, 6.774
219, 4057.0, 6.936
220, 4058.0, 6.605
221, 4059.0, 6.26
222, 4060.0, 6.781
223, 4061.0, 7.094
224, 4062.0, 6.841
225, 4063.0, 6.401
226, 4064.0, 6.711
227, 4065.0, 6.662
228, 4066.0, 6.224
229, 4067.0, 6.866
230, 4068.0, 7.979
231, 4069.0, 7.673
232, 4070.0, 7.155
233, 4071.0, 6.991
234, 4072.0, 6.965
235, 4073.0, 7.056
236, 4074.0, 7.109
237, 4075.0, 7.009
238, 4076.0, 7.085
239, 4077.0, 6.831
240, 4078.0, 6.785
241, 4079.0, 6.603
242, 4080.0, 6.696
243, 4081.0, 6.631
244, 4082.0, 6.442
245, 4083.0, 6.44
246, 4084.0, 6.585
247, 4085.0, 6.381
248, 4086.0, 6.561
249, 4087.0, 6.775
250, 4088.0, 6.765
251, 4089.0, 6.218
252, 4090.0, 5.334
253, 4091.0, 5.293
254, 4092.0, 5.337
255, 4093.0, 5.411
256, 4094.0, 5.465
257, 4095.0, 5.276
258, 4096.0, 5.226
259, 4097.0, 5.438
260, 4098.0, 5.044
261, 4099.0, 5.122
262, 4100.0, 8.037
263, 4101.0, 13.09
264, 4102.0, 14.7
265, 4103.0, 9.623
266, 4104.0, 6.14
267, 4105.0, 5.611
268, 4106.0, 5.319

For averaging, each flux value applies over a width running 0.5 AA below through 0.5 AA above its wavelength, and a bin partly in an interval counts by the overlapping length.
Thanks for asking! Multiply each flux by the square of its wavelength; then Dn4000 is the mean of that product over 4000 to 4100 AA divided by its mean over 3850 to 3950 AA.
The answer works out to 1.08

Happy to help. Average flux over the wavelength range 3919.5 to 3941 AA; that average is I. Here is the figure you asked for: 5.82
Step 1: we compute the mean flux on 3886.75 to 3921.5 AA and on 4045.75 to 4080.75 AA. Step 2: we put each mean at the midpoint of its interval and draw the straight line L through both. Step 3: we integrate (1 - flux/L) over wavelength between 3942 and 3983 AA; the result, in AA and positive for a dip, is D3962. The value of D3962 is 3.7 AA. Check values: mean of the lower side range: 6.42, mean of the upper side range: 6.75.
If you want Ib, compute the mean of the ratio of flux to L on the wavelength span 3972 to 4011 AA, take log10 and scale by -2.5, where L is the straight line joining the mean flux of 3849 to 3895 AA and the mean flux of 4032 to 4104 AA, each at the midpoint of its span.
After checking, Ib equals 0.13 mag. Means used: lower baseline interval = 6.6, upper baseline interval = 6.73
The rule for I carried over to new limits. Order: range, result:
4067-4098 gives 6.43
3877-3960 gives 6.17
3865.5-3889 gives 6.55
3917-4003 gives 5.97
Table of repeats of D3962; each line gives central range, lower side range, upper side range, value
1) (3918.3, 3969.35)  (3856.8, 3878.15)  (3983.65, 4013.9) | 4.7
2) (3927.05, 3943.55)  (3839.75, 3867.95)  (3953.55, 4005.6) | 1.0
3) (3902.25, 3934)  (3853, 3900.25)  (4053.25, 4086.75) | 1.8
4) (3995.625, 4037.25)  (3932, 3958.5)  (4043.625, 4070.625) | 1.3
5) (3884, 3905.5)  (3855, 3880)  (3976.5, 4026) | 2.1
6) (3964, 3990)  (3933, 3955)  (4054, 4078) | 2.3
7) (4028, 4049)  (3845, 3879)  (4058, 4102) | 1.2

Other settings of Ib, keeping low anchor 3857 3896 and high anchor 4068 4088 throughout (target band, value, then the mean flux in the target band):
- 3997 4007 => 0.076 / 6.29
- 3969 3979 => 0.122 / 5.99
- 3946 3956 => 0.080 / 6.2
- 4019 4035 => 0.093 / 6.22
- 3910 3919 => -0.011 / 6.69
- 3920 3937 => 0.158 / 5.74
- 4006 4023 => 0.059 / 6.4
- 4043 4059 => 0.072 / 6.38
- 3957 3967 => 0.241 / 5.36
